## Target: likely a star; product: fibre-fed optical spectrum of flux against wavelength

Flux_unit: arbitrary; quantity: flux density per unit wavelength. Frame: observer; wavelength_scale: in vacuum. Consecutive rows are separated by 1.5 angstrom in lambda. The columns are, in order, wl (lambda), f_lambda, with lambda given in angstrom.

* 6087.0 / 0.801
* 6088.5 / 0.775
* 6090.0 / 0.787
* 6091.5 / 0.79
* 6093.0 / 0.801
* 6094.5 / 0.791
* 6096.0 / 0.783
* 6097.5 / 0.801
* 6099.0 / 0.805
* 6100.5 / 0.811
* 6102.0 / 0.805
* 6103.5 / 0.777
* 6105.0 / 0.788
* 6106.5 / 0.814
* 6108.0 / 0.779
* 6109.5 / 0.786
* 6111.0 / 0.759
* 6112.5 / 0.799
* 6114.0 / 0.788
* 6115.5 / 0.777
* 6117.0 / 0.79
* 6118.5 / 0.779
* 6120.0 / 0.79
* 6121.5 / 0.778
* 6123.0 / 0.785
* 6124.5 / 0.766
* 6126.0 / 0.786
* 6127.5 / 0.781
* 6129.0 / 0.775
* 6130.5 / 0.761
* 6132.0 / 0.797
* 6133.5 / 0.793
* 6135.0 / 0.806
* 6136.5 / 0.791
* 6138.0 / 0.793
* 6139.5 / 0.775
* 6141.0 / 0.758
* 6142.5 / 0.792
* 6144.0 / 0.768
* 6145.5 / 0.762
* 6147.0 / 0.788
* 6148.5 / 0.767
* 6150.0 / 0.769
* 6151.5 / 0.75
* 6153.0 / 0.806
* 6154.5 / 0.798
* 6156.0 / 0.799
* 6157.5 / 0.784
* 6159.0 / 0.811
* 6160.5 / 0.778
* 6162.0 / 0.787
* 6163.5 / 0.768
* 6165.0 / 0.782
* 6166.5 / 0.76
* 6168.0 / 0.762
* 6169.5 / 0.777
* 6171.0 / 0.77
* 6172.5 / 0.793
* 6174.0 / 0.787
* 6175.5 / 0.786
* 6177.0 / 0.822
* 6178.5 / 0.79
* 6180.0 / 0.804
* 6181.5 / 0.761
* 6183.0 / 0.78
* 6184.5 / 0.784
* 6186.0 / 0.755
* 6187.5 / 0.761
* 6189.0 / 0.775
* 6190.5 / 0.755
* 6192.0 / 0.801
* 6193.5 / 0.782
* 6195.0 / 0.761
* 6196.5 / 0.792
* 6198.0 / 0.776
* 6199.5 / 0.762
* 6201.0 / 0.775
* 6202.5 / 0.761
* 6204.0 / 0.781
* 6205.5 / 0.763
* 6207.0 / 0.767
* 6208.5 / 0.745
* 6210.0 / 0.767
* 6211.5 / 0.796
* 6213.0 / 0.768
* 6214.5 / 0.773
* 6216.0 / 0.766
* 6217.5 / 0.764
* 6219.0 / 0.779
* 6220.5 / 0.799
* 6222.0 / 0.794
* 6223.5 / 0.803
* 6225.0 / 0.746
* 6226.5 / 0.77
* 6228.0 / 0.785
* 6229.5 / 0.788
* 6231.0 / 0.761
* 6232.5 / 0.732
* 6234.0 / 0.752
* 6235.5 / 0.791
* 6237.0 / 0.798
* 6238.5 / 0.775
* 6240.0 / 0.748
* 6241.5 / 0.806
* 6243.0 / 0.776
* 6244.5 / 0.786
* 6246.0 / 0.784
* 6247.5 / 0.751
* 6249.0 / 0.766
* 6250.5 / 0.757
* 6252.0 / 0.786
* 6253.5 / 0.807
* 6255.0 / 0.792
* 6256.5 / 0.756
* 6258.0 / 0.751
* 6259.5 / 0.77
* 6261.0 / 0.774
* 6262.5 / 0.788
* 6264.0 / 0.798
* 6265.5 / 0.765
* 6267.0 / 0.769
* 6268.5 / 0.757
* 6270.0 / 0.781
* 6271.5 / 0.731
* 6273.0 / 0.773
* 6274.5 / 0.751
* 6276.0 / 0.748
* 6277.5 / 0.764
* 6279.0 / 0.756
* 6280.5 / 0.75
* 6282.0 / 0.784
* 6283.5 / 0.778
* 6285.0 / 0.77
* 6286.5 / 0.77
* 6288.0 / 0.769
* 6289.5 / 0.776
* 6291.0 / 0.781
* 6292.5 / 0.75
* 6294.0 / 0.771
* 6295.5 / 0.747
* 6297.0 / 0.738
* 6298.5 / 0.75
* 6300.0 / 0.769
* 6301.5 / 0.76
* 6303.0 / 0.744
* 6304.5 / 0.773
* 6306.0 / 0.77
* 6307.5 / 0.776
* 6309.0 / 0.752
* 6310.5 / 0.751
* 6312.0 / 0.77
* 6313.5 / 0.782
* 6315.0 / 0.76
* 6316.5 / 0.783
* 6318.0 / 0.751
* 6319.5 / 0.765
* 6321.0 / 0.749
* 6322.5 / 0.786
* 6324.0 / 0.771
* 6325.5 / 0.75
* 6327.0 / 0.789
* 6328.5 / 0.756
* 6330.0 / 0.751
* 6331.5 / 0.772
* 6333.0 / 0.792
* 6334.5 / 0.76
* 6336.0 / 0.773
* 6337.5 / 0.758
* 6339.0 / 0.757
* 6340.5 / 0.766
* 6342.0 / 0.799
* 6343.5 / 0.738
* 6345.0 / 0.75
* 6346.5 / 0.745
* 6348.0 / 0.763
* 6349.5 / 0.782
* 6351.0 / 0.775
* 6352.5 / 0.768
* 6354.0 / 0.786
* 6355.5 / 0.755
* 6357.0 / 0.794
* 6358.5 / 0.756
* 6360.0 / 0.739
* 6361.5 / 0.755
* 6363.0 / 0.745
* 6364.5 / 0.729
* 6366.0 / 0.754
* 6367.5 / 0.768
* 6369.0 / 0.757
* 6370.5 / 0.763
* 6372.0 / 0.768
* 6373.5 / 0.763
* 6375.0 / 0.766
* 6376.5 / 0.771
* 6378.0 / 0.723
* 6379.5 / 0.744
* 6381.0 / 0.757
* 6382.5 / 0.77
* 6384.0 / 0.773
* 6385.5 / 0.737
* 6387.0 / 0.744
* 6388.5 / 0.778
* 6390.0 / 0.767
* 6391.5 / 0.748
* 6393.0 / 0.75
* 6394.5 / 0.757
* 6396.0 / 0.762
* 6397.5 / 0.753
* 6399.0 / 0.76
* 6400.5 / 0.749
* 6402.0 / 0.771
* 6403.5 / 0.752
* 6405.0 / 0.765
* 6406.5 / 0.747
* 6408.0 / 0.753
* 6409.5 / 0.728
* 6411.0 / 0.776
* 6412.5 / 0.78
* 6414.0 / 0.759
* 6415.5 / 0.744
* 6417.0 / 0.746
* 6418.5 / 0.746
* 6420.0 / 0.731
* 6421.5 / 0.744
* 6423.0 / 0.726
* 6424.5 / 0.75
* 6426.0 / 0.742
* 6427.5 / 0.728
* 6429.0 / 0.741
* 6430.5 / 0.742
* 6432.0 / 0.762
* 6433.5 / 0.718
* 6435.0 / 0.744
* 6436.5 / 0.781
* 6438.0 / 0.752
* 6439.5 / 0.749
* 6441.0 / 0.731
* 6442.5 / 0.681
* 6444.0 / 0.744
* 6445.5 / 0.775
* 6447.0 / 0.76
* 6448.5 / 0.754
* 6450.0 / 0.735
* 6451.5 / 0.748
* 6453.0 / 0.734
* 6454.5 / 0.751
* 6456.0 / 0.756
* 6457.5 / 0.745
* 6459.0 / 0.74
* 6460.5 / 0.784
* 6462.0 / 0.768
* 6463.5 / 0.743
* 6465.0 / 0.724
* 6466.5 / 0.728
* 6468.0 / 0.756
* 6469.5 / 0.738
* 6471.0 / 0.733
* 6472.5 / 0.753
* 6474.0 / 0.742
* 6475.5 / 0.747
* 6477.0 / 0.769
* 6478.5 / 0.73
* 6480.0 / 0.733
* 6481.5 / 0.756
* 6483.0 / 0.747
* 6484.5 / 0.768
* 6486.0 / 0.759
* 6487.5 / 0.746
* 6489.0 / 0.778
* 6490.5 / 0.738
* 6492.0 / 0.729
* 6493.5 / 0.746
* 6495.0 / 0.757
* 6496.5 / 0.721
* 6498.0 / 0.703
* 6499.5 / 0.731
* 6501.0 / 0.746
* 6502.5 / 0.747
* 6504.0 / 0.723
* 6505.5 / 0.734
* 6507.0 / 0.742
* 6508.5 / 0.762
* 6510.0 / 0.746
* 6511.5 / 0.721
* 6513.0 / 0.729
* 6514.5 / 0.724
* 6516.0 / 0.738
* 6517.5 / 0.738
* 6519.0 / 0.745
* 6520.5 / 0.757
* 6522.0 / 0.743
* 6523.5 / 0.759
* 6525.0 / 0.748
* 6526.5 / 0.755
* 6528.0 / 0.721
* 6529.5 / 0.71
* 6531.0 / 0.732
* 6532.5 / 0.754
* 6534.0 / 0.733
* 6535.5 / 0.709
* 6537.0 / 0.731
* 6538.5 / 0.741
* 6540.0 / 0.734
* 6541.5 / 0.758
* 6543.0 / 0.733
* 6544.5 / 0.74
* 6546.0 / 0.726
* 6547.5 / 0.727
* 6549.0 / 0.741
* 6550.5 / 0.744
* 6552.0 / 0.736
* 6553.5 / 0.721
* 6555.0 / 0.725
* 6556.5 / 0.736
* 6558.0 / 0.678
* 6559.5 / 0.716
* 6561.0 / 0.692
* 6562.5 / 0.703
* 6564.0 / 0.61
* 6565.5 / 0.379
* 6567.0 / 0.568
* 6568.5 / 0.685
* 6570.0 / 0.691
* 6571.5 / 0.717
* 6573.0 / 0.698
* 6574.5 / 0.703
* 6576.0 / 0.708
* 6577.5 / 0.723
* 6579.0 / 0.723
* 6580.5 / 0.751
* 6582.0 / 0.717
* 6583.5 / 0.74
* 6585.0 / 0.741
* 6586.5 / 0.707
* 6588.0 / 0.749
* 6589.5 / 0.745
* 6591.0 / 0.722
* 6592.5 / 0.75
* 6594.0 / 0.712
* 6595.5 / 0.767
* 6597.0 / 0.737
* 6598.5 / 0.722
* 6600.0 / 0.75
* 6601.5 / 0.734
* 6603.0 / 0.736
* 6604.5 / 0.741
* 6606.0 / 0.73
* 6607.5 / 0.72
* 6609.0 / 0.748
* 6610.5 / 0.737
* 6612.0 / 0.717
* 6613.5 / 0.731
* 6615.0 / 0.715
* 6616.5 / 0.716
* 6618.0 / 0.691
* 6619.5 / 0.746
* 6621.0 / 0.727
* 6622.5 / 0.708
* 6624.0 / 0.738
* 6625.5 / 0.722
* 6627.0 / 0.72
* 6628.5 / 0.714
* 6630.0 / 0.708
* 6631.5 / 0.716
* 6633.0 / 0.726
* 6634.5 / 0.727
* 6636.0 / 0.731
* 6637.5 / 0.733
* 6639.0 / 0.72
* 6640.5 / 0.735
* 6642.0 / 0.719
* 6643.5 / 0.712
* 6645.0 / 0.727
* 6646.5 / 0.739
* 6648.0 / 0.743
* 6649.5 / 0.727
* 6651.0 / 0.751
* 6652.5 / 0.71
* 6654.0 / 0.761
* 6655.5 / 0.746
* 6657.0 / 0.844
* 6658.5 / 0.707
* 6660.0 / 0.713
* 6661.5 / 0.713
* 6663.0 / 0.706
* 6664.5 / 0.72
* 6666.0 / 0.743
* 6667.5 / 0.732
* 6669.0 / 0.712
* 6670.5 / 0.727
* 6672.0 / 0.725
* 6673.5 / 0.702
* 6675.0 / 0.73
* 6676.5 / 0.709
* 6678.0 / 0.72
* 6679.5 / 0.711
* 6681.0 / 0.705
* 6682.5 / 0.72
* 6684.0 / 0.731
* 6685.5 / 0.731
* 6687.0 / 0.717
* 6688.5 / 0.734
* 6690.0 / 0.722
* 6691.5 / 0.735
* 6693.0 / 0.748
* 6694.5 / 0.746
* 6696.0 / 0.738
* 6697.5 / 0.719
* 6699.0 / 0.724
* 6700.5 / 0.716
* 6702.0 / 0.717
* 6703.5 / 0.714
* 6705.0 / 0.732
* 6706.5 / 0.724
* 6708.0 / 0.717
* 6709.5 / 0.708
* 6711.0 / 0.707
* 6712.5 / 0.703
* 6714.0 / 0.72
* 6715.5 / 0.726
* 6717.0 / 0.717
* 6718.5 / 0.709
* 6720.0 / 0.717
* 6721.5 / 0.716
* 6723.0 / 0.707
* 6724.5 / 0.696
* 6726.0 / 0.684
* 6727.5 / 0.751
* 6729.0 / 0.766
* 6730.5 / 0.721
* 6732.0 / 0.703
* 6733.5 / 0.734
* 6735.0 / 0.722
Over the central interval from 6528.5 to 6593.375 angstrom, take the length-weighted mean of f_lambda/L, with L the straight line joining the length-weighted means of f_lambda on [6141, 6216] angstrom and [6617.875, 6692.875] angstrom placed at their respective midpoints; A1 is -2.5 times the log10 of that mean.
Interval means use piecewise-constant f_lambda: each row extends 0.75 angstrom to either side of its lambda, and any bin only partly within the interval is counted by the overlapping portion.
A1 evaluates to 0.04 mag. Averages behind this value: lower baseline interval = 0.777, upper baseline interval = 0.727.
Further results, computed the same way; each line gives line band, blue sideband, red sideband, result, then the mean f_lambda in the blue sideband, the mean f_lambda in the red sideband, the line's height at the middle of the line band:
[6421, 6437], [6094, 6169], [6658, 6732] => 0.01 mag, 0.784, 0.72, 0.75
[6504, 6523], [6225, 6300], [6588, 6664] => 0.00 mag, 0.769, 0.73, 0.742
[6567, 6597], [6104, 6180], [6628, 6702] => 0.02 mag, 0.783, 0.727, 0.736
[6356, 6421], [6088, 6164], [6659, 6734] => 0.00 mag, 0.785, 0.721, 0.756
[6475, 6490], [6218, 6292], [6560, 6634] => -0.03 mag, 0.772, 0.711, 0.732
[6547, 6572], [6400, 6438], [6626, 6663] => 0.09 mag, 0.749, 0.73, 0.737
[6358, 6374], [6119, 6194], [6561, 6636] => -0.01 mag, 0.781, 0.712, 0.748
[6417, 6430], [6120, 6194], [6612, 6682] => 0.02 mag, 0.781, 0.725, 0.751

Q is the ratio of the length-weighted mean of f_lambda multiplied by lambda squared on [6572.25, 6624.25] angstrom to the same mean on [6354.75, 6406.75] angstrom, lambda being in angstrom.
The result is 1.03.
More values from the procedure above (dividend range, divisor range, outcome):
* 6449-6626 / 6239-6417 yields 1.02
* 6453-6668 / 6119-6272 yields 1.05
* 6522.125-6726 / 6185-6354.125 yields 1.05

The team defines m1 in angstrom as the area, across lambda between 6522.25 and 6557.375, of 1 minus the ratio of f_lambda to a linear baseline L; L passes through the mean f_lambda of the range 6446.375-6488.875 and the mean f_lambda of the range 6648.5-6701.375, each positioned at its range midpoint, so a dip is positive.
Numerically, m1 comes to 0.3 angstrom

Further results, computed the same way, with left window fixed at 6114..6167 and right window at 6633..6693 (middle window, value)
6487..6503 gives 0.1 angstrom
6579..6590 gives 0.0 angstrom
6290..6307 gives 0.1 angstrom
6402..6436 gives 0.3 angstrom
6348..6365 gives -0.1 angstrom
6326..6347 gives -0.1 angstrom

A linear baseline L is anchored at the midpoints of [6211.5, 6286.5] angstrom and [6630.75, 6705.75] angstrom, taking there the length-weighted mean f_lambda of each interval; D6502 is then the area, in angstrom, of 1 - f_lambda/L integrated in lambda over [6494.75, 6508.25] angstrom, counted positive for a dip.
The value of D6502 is 0.21 angstrom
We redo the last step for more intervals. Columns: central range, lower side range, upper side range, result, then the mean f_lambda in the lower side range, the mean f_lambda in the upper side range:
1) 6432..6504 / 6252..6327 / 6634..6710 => 0.3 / 0.766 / 0.727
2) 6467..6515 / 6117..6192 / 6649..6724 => 0.2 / 0.781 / 0.724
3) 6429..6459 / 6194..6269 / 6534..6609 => -0.4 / 0.774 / 0.714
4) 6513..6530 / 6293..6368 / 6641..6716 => 0.1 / 0.763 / 0.726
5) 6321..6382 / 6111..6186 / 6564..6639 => -0.9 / 0.782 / 0.714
